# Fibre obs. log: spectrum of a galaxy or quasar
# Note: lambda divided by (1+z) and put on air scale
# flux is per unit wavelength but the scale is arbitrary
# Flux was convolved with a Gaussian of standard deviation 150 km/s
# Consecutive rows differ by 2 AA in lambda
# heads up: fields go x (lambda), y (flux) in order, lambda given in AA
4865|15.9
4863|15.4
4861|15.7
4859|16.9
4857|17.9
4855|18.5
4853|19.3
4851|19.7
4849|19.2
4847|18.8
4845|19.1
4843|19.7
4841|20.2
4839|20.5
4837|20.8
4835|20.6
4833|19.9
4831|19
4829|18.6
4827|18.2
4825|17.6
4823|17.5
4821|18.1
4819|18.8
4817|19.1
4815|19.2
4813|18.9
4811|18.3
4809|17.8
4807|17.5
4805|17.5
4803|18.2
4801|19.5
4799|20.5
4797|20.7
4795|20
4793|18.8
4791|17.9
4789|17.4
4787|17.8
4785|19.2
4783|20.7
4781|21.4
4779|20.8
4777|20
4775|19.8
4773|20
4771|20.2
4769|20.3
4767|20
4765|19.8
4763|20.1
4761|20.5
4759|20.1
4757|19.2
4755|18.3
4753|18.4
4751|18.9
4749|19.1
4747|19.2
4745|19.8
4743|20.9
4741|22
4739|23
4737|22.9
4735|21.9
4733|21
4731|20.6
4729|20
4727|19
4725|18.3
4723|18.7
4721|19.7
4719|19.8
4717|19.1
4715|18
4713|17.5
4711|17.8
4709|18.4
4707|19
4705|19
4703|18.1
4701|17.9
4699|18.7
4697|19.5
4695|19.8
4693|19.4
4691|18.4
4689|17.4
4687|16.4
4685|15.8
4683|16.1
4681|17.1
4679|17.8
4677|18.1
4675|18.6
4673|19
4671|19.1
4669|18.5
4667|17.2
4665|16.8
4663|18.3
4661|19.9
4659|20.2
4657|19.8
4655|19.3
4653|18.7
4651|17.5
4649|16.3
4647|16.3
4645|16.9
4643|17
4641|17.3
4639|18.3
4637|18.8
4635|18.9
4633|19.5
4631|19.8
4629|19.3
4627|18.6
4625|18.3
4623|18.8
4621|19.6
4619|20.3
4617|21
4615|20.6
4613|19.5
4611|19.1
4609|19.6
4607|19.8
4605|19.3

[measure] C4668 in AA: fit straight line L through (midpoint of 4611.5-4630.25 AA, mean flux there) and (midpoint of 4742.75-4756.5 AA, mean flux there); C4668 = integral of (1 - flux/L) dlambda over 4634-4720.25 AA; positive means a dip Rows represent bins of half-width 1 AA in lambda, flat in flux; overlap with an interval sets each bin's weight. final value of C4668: 5.3 AA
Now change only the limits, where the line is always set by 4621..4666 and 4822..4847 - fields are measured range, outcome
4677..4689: 1.1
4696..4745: -2.2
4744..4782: -1.6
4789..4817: 0.5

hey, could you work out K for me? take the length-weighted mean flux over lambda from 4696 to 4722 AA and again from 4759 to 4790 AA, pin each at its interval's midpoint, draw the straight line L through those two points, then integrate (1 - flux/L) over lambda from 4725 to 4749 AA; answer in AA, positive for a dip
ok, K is -2.0 AA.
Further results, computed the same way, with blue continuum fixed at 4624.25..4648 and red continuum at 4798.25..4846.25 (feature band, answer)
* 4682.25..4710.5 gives 0.51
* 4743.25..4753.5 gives -0.31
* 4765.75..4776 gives -0.71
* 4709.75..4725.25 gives -0.06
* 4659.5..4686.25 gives 0.71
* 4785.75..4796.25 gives 0.21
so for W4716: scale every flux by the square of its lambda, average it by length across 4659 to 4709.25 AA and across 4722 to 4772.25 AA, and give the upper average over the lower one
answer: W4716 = 1.13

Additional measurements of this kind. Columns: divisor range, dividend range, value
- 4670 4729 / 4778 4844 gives 1.09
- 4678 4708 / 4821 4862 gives 1.11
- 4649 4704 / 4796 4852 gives 1.11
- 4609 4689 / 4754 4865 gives 1.11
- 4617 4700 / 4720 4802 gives 1.13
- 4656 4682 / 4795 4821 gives 1.08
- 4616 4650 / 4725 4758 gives 1.14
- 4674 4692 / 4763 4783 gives 1.22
